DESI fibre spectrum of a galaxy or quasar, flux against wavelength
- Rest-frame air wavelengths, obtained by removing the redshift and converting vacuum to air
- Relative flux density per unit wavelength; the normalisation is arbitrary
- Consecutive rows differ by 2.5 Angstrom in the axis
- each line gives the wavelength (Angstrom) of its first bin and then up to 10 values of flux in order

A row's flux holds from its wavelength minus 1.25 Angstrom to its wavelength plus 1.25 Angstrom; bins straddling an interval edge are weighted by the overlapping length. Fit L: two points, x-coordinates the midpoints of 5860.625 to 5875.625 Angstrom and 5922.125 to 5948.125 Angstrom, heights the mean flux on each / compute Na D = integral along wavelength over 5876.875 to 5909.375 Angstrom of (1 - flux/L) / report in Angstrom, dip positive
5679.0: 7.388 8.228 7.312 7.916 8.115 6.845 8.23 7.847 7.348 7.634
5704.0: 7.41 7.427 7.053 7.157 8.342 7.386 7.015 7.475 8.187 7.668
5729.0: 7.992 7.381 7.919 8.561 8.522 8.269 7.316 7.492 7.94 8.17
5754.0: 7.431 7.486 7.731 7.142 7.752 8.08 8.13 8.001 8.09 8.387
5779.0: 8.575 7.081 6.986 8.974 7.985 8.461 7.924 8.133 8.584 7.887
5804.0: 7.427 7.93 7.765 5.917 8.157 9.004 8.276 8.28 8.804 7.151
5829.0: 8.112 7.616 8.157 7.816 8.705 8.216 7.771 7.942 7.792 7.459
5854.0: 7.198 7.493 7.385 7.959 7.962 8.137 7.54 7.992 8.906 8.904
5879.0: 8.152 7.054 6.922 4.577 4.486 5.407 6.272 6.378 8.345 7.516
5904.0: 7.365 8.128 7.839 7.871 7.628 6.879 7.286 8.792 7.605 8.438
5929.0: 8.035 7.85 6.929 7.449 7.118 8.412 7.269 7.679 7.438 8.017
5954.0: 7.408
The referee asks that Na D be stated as 4.58 Angstrom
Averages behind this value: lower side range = 8.11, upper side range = 7.7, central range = 6.83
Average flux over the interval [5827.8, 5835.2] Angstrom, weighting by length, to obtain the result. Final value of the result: 7.96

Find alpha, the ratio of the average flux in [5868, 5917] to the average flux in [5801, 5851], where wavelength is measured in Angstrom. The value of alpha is 0.9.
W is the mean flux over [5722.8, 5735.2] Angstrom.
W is 7.83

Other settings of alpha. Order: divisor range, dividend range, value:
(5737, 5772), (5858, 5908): 0.93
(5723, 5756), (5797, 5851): 1.01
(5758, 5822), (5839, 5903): 0.93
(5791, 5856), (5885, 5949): 0.92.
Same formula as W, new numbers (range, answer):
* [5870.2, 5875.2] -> 8.44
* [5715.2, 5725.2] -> 7.52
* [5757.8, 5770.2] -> 7.77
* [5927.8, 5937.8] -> 7.56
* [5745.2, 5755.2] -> 7.76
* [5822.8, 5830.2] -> 8.02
